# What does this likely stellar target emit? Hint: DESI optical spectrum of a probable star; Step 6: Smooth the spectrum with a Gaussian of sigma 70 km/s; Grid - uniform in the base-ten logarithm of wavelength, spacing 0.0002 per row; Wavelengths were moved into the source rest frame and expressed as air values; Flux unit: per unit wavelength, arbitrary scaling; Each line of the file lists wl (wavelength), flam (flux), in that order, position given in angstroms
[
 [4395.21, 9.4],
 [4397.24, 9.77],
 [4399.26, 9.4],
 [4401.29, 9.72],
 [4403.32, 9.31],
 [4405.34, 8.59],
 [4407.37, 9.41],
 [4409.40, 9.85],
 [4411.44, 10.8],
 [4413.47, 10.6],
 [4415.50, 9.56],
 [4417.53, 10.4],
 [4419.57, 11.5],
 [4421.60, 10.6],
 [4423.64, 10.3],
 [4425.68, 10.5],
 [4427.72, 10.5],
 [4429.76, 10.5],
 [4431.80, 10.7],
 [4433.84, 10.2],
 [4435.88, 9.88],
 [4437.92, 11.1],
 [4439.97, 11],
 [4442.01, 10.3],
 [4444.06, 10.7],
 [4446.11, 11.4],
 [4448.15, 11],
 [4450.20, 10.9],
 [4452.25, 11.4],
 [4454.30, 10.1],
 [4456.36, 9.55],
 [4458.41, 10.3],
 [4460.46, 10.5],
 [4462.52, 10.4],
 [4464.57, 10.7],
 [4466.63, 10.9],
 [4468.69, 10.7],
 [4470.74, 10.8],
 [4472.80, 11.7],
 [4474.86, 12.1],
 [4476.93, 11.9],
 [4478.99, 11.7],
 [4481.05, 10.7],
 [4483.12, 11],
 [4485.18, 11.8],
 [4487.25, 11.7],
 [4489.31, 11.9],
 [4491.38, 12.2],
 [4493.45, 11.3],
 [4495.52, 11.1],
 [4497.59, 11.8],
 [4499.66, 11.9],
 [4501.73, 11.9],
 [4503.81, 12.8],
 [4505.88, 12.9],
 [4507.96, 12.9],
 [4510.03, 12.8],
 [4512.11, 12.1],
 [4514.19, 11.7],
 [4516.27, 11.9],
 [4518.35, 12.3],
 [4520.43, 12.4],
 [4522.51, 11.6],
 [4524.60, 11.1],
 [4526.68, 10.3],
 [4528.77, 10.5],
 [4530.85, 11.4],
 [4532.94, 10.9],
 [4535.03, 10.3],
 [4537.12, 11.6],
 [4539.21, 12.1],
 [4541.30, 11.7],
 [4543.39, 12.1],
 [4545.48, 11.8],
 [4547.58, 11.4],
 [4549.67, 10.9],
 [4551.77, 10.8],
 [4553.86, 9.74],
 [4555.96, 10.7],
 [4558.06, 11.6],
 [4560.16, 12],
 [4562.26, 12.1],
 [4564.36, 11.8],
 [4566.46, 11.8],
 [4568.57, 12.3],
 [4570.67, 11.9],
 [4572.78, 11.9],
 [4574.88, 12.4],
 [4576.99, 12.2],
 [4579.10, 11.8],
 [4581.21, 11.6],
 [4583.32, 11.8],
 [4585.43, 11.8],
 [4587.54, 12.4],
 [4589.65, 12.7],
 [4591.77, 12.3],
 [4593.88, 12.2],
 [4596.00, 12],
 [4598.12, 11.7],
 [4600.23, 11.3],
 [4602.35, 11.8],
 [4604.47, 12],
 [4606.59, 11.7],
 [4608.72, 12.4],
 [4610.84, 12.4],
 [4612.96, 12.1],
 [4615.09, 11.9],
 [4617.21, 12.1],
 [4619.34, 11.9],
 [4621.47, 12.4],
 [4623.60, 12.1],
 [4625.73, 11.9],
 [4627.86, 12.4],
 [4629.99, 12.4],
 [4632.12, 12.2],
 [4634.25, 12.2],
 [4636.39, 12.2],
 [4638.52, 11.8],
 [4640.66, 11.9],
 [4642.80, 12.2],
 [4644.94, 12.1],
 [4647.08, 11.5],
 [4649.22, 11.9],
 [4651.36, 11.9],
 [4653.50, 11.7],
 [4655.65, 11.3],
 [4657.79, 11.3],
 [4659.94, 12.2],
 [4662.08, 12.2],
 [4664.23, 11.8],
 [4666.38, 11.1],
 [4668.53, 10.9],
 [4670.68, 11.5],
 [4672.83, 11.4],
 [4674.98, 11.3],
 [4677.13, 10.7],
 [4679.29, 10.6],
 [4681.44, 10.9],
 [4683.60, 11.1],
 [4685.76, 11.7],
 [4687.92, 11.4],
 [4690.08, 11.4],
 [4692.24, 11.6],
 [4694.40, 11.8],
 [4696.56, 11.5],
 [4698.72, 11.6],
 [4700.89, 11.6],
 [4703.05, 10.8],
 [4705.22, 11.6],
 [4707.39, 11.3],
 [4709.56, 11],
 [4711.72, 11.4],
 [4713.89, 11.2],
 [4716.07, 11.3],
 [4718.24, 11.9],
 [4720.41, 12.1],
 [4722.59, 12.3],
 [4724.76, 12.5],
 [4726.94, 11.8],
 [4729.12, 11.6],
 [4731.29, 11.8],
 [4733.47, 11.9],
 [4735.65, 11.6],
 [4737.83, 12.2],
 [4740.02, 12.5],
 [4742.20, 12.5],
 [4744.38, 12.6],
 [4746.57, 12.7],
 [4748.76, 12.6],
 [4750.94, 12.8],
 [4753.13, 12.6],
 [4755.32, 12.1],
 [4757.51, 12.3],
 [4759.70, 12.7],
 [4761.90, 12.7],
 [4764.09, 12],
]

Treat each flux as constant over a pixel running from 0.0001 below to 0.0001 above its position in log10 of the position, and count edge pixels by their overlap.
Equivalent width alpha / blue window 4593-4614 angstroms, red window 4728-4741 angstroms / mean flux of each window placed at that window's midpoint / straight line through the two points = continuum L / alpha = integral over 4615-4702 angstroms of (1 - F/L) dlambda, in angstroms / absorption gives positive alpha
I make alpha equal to 1.8 angstroms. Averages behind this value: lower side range 12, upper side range 11.9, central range 11.7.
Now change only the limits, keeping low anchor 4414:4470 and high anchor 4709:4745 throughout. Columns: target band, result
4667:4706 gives 1.39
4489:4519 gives -3.41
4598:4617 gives -0.99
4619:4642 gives -1.37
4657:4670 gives 0.02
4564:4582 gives -1.27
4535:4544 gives -0.52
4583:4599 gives -1.22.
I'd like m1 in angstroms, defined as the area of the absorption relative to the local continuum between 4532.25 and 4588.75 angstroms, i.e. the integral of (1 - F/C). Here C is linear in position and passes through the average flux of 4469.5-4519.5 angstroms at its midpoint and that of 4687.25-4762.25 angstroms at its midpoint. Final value 1.3 angstroms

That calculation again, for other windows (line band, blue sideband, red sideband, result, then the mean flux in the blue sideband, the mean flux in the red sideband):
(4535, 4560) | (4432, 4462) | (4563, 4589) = 0.8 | 10.6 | 12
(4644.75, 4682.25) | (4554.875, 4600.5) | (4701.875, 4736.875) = 1.0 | 11.9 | 11.6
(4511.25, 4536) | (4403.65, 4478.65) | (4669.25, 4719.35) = -1.2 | 10.6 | 11.3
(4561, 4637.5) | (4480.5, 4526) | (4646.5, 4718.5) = -2.7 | 11.9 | 11.4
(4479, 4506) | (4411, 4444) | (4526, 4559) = -2.1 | 10.5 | 11.1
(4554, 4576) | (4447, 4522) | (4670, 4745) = -0.4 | 11.5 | 11.6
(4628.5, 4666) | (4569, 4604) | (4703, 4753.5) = 0.2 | 12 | 12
